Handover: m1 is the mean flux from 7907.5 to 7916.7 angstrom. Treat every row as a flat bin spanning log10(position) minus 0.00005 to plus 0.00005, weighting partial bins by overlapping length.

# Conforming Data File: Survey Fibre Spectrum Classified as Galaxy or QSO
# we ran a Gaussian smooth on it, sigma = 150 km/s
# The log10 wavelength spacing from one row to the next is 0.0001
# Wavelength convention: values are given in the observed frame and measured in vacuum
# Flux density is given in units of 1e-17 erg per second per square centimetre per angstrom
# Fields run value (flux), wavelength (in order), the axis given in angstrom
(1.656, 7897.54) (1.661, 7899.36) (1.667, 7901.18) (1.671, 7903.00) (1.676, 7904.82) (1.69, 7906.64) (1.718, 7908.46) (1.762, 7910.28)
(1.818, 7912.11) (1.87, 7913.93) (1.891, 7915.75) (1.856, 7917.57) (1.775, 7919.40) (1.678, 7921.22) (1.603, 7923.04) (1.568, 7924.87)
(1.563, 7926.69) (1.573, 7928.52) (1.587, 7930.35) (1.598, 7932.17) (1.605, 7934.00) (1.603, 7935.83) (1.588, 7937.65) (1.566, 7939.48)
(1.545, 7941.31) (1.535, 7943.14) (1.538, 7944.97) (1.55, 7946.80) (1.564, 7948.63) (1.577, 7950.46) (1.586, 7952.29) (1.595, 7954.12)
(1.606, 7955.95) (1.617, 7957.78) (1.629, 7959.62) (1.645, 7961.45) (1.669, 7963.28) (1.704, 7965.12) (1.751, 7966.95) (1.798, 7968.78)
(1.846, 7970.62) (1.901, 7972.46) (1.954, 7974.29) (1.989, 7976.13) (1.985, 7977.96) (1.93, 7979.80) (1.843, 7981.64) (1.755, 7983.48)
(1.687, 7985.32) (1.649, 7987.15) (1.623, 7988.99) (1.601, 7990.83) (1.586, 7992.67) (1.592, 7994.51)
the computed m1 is 1.81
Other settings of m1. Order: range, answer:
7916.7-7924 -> 1.73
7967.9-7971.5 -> 1.82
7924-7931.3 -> 1.57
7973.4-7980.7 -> 1.96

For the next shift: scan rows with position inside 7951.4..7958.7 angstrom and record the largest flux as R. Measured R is 1.617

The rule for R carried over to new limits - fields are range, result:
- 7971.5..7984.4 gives 1.989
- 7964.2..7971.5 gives 1.846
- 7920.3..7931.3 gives 1.678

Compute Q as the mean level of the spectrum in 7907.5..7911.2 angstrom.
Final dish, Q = 1.74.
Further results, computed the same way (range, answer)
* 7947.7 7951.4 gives 1.57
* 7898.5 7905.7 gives 1.67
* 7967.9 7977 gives 1.9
